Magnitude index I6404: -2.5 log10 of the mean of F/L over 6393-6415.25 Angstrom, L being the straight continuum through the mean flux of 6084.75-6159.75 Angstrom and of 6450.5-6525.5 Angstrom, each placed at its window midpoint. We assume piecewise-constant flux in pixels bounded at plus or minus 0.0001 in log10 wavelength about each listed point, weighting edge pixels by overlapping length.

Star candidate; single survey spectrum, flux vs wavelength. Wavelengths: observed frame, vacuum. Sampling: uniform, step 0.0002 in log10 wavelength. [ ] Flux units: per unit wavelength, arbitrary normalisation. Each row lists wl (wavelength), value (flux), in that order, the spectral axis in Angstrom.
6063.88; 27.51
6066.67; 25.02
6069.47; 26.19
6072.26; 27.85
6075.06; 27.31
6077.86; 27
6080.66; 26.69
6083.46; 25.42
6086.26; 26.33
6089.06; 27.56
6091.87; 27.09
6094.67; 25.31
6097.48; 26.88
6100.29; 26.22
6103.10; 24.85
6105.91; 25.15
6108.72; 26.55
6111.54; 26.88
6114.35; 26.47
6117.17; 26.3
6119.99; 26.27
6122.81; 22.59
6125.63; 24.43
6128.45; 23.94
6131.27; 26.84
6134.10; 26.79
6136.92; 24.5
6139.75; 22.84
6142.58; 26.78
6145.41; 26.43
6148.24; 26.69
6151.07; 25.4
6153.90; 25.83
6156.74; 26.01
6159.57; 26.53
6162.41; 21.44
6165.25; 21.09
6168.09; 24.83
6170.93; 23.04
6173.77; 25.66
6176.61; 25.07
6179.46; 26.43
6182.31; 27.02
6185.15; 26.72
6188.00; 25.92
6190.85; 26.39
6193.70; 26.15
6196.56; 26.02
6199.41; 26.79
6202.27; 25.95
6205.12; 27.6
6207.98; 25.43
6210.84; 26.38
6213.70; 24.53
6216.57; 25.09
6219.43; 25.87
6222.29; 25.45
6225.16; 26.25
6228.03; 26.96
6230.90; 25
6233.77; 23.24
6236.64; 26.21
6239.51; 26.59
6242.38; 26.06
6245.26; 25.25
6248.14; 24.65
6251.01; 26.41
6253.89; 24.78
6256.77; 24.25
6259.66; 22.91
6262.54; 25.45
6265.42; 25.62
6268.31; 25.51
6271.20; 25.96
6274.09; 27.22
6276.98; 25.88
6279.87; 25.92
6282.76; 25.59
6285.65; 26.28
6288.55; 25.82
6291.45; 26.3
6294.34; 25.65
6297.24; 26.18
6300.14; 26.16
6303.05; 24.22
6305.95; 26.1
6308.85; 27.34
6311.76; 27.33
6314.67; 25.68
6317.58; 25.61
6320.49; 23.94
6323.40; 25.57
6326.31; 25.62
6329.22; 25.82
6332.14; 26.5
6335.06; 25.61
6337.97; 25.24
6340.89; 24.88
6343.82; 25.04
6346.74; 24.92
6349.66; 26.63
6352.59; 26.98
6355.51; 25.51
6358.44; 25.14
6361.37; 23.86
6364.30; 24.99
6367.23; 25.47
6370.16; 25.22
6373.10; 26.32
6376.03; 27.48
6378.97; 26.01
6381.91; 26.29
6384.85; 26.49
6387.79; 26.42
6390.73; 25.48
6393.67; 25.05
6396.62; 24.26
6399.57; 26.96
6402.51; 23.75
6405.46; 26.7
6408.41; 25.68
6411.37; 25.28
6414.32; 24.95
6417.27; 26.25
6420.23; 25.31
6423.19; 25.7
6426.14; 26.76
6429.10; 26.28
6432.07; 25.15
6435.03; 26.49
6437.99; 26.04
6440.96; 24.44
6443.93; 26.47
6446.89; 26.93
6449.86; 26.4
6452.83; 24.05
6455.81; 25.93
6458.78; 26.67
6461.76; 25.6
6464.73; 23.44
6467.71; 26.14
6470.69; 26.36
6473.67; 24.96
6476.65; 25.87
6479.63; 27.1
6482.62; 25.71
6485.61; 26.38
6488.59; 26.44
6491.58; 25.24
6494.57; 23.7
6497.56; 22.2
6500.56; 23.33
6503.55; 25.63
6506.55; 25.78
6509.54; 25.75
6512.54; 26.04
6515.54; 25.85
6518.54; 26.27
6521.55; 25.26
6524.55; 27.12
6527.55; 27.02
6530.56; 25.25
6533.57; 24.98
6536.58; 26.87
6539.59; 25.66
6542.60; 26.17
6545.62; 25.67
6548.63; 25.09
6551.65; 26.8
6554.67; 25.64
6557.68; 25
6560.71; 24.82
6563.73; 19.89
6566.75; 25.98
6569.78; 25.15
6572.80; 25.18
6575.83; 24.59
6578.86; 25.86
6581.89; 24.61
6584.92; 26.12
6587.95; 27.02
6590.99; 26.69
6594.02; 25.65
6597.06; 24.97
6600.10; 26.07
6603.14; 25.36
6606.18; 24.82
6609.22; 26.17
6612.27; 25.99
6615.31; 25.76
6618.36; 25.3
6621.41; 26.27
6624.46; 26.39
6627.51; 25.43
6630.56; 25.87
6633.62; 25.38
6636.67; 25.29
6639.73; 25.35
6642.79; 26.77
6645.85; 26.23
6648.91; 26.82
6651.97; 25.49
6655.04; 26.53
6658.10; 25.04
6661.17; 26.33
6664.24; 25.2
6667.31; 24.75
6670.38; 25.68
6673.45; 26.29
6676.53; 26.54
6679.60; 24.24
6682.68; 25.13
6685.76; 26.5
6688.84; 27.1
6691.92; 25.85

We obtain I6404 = 0.01 mag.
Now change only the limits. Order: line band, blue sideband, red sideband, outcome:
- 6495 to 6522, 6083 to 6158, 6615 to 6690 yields 0.03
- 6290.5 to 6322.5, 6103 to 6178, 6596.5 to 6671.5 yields -0.02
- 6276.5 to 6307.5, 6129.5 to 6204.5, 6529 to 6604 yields -0.01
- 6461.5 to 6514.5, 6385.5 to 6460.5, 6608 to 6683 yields 0.02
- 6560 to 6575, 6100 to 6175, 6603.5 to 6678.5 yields 0.07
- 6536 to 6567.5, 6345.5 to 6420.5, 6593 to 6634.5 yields 0.02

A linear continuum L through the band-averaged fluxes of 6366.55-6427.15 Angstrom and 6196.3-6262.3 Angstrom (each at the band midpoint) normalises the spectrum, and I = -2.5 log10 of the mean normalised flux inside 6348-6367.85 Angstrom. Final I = 0.01 mag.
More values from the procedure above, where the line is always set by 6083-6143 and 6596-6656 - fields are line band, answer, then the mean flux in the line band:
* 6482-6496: 0.012 mag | 25.5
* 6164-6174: 0.100 mag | 23.5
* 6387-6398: 0.022 mag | 25.2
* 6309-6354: 0.001 mag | 25.7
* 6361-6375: 0.017 mag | 25.4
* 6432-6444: 0.003 mag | 25.7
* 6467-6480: -0.009 mag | 26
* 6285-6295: -0.011 mag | 26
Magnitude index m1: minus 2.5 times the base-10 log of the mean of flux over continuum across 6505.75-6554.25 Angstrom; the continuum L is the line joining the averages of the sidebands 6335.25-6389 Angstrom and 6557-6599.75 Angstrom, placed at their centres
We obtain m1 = -0.030 mag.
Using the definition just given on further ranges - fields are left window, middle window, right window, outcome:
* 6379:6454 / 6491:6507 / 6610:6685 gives 0.07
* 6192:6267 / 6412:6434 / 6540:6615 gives -0.01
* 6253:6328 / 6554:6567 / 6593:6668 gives 0.07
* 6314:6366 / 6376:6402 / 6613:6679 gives -0.02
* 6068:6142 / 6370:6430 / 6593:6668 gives 0.00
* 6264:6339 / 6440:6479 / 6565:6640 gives 0.00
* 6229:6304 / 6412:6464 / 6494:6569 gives -0.02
